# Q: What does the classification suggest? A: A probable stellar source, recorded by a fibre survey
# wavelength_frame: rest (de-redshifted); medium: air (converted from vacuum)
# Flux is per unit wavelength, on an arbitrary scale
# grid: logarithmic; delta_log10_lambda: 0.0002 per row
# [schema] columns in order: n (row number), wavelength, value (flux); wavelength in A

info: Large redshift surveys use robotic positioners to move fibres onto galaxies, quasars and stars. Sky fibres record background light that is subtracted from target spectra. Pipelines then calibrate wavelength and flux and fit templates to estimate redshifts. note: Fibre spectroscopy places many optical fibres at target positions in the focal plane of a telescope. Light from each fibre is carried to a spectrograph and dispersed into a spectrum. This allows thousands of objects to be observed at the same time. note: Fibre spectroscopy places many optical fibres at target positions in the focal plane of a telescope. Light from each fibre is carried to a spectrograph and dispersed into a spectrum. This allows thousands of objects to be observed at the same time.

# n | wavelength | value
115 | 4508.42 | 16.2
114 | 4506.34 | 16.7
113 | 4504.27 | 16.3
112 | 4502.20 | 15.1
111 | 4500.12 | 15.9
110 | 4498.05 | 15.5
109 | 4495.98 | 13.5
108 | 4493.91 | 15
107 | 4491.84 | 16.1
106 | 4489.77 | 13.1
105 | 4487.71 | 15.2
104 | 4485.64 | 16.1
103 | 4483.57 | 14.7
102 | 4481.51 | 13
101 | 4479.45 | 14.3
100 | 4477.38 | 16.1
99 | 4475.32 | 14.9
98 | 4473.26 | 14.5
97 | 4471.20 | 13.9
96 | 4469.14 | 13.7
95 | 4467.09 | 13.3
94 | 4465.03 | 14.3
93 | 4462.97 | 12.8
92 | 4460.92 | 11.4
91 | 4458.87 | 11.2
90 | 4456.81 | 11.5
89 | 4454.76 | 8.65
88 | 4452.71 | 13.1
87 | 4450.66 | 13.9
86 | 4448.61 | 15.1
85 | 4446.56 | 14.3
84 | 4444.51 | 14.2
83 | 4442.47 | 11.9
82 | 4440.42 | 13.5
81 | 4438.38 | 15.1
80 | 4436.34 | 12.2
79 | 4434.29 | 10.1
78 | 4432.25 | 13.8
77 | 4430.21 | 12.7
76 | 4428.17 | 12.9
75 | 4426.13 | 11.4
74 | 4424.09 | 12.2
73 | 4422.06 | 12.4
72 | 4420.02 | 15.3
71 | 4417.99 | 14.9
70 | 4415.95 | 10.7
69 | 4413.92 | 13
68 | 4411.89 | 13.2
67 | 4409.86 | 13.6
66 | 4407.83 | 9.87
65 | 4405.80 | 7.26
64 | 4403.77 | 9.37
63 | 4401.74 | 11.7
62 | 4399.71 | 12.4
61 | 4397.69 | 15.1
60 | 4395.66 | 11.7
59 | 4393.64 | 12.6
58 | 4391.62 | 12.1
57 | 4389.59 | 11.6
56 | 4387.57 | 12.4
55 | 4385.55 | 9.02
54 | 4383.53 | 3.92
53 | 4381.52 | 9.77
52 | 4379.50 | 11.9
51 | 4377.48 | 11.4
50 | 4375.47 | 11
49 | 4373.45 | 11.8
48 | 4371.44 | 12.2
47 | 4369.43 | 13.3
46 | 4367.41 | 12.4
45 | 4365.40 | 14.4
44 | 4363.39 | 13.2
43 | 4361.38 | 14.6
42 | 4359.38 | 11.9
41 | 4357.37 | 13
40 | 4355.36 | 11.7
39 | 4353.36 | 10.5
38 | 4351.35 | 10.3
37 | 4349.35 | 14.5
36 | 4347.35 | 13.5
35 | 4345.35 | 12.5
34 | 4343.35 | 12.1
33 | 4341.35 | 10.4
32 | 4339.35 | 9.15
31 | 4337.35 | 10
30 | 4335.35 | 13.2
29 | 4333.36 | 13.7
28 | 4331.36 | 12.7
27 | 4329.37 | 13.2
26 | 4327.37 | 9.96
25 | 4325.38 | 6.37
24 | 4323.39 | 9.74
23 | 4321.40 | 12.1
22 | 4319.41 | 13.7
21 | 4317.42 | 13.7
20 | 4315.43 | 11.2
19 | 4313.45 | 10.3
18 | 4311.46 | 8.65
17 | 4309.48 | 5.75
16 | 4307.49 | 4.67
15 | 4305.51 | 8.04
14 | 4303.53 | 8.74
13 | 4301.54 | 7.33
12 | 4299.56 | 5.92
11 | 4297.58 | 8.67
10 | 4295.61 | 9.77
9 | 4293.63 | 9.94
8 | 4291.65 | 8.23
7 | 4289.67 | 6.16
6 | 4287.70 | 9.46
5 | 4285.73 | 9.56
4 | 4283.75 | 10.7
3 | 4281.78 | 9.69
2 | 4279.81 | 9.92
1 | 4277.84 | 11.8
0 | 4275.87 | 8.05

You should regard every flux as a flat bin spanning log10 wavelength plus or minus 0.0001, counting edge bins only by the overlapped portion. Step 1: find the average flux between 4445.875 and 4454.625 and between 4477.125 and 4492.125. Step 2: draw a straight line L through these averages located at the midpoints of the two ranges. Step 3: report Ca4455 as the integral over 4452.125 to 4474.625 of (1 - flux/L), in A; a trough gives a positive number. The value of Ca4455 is 2.2 A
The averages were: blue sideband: 13.5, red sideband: 14.7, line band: 12.6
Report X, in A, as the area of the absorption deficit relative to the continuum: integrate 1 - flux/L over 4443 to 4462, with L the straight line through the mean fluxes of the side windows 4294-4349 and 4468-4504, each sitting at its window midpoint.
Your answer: 1.7 A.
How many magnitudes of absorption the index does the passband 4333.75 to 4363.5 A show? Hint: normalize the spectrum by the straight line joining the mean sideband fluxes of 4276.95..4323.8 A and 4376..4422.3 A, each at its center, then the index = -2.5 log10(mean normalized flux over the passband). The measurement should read -0.16 mag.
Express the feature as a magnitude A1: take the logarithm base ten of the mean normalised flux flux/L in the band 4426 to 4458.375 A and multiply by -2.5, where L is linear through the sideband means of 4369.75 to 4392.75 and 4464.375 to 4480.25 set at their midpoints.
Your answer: 0.03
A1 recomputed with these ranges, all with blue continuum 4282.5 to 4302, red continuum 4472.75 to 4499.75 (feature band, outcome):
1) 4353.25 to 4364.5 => -0.18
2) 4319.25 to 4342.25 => -0.13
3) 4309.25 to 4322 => -0.18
